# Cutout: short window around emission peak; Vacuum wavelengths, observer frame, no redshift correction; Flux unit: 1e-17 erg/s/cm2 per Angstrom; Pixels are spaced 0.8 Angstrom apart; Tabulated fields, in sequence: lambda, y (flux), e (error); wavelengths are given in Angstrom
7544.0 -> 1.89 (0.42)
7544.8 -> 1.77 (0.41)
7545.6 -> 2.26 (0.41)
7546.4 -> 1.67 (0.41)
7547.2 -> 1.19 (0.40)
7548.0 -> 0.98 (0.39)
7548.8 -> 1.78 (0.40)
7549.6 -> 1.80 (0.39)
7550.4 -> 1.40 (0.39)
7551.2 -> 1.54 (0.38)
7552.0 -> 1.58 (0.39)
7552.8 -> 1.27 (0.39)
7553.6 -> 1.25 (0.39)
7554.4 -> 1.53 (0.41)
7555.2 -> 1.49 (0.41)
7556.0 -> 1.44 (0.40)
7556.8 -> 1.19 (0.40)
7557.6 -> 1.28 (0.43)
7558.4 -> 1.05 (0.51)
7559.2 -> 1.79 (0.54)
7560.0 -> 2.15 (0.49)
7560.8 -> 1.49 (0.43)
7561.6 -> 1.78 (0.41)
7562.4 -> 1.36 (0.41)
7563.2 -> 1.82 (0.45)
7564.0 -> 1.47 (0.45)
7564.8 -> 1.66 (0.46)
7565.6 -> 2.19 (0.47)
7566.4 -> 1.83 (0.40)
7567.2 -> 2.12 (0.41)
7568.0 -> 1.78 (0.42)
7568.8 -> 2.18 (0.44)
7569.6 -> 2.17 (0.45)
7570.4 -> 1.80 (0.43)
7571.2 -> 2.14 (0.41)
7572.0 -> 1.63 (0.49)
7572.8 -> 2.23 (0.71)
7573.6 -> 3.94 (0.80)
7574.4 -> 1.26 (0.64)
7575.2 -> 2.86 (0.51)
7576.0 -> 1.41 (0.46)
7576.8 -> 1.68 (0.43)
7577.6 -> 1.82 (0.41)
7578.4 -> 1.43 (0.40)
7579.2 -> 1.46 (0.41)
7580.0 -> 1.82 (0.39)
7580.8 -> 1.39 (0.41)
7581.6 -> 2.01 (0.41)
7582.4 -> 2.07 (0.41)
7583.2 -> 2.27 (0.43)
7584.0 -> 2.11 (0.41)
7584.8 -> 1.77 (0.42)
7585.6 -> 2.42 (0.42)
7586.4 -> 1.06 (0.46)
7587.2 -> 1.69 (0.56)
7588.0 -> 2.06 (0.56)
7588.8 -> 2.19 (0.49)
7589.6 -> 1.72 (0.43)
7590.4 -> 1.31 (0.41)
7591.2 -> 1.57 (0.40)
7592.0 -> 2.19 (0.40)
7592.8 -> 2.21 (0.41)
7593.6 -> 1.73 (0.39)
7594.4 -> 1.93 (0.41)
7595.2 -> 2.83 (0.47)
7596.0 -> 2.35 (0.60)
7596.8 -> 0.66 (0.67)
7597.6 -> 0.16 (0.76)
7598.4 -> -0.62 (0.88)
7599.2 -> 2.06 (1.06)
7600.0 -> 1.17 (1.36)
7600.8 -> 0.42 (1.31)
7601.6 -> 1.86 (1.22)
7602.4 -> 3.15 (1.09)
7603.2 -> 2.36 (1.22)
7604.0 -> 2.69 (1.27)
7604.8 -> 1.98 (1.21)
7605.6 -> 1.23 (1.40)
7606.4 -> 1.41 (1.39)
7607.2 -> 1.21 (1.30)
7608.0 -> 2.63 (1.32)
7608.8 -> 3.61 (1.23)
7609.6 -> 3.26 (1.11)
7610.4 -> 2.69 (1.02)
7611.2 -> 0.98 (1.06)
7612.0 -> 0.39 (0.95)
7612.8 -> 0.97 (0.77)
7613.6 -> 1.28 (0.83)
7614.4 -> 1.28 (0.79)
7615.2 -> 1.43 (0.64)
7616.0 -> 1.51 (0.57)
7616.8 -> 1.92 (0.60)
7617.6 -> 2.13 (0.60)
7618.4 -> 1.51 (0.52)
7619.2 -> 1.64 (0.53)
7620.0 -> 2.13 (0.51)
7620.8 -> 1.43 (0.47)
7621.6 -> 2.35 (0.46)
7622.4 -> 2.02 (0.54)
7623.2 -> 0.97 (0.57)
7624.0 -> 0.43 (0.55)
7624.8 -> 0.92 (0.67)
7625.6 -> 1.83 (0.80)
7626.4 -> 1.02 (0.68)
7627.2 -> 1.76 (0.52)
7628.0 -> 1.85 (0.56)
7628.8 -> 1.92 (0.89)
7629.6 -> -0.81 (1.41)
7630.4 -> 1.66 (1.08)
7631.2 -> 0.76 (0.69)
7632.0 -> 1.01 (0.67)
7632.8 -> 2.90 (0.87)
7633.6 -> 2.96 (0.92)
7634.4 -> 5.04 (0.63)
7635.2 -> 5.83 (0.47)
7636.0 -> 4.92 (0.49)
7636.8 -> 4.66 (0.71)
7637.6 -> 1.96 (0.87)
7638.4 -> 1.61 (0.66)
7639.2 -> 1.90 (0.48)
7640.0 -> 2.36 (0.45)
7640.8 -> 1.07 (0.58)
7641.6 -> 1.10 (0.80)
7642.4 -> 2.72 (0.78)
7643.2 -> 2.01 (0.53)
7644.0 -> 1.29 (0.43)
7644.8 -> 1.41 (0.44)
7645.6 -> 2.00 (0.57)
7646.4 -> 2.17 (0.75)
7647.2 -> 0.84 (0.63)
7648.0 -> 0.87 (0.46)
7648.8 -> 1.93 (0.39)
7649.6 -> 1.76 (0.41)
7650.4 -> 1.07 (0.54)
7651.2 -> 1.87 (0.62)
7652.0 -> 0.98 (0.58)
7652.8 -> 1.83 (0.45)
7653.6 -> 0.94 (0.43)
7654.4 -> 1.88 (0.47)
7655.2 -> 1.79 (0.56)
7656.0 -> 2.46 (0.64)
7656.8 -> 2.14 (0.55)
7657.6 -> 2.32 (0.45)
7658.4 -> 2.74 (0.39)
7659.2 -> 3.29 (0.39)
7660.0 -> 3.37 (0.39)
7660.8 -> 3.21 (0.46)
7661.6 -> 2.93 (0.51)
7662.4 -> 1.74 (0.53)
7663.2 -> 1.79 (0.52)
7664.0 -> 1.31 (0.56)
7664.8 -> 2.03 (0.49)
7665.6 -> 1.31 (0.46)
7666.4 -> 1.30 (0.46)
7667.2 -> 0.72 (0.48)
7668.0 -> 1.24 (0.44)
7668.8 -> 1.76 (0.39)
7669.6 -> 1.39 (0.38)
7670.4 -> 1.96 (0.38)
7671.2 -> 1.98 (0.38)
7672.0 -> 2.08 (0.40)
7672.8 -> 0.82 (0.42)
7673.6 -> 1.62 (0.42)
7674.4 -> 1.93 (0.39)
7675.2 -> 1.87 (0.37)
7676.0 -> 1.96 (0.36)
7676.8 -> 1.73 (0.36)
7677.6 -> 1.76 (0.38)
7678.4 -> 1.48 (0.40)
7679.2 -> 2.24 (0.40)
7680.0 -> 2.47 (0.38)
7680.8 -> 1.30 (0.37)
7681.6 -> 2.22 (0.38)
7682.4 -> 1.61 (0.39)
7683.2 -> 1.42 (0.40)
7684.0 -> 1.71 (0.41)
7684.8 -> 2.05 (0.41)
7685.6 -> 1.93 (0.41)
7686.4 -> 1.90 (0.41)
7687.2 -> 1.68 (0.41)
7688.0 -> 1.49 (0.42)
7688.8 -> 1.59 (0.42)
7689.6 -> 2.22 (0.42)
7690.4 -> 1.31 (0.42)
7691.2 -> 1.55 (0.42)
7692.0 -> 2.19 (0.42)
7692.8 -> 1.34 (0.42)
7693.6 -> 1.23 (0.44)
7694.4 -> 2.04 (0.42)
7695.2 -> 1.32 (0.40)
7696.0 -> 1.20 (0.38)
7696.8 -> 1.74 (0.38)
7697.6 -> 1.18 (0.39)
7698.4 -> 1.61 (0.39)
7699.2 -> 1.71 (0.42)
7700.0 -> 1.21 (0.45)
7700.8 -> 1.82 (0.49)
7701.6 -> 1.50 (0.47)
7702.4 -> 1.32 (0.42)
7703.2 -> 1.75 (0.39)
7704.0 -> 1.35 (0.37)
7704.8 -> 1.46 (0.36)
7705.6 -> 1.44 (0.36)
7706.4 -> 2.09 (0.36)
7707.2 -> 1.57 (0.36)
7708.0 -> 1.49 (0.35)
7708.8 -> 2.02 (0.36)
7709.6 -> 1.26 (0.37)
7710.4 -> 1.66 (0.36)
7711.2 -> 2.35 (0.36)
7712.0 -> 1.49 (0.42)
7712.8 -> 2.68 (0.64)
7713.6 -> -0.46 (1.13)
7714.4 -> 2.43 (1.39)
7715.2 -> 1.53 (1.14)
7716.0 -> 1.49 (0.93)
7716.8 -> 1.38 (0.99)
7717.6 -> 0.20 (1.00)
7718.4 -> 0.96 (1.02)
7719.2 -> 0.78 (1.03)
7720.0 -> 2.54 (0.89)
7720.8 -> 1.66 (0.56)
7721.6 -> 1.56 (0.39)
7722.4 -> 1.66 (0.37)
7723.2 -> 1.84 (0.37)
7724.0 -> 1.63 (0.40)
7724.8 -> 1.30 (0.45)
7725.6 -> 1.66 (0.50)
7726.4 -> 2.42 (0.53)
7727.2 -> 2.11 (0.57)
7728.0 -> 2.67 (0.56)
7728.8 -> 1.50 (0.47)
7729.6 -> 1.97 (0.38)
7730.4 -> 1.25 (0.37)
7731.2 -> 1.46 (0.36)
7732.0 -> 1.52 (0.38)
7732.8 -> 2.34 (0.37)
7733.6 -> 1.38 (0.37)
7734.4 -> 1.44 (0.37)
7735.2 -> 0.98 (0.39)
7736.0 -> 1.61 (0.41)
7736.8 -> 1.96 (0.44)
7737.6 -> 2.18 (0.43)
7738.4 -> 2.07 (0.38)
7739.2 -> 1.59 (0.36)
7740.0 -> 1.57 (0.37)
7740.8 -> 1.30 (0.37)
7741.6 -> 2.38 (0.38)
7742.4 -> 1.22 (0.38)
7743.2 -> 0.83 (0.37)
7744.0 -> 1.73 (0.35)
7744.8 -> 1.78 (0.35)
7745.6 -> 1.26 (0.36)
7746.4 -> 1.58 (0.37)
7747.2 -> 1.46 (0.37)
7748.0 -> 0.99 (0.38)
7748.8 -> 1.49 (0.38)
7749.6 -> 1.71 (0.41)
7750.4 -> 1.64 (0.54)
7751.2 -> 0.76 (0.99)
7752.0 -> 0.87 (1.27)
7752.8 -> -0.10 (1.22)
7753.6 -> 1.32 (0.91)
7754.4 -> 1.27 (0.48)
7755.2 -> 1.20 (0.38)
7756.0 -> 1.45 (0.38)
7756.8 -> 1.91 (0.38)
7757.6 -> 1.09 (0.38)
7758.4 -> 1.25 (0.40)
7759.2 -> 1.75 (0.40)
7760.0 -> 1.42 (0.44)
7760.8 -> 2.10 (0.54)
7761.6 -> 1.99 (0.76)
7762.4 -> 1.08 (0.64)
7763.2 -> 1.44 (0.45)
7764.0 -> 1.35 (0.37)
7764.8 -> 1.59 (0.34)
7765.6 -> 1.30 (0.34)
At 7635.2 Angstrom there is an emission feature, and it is H-alpha 6563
